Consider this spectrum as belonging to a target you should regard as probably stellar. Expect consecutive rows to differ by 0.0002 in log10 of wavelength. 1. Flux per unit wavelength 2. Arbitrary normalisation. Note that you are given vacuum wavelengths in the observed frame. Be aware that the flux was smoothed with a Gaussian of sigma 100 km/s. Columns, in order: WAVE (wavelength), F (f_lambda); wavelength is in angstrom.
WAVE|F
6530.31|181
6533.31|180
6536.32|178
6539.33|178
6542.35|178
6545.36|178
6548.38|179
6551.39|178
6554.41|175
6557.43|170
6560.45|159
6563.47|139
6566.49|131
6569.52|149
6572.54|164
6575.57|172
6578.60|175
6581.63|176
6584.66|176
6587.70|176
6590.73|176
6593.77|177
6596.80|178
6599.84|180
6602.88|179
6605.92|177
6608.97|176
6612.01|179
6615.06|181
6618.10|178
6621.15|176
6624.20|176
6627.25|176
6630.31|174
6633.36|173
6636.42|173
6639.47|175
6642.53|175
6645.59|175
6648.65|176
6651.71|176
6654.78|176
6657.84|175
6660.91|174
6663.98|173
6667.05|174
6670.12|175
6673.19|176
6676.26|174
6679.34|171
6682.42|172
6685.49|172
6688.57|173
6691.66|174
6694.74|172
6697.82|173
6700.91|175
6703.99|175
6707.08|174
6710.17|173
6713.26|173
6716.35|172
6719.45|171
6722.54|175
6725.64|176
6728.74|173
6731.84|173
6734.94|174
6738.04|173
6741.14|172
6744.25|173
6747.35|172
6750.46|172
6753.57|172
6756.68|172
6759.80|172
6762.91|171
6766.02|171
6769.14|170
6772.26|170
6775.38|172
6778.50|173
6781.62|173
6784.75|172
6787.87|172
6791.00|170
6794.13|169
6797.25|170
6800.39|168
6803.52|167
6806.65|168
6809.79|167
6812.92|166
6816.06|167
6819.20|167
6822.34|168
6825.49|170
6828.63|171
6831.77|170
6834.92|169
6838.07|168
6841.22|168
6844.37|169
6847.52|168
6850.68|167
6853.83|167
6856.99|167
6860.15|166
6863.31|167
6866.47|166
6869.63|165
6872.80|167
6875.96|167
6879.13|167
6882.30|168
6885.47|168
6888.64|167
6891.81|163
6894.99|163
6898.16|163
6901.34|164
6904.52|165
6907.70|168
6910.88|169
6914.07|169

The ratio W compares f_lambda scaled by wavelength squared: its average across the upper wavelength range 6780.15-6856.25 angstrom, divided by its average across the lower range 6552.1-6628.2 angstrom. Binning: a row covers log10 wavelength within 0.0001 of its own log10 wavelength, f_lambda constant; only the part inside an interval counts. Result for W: 1.06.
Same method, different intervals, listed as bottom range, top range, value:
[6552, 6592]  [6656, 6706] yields 1.09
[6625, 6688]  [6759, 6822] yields 1.01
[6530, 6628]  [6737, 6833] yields 1.05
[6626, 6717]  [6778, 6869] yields 1.01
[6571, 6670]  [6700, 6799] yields 1.02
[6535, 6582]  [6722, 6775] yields 1.09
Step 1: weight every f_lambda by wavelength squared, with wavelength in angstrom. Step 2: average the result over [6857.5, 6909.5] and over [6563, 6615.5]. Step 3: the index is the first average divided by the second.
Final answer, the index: 1.1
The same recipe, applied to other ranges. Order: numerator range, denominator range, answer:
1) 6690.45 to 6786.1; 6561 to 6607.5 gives 1.08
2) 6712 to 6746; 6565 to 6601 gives 1.07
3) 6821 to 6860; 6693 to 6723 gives 1.01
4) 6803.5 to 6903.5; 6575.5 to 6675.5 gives 1.02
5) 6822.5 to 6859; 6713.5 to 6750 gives 1.01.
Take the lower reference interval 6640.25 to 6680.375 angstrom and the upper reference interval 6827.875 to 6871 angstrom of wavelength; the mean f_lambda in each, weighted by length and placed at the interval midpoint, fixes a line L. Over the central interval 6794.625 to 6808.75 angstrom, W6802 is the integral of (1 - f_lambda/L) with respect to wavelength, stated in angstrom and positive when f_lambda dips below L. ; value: 0.1 angstrom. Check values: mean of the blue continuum 175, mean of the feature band 168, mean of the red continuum 168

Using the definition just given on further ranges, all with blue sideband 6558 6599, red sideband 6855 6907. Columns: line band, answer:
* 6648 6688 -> -2.0 angstrom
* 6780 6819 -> -0.8 angstrom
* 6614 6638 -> -1.5 angstrom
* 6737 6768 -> -1.2 angstrom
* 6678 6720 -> -1.8 angstrom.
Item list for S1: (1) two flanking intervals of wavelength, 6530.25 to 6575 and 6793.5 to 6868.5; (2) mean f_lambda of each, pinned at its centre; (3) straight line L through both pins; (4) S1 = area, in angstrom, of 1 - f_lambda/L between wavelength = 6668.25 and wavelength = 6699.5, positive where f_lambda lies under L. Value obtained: -1.0 angstrom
